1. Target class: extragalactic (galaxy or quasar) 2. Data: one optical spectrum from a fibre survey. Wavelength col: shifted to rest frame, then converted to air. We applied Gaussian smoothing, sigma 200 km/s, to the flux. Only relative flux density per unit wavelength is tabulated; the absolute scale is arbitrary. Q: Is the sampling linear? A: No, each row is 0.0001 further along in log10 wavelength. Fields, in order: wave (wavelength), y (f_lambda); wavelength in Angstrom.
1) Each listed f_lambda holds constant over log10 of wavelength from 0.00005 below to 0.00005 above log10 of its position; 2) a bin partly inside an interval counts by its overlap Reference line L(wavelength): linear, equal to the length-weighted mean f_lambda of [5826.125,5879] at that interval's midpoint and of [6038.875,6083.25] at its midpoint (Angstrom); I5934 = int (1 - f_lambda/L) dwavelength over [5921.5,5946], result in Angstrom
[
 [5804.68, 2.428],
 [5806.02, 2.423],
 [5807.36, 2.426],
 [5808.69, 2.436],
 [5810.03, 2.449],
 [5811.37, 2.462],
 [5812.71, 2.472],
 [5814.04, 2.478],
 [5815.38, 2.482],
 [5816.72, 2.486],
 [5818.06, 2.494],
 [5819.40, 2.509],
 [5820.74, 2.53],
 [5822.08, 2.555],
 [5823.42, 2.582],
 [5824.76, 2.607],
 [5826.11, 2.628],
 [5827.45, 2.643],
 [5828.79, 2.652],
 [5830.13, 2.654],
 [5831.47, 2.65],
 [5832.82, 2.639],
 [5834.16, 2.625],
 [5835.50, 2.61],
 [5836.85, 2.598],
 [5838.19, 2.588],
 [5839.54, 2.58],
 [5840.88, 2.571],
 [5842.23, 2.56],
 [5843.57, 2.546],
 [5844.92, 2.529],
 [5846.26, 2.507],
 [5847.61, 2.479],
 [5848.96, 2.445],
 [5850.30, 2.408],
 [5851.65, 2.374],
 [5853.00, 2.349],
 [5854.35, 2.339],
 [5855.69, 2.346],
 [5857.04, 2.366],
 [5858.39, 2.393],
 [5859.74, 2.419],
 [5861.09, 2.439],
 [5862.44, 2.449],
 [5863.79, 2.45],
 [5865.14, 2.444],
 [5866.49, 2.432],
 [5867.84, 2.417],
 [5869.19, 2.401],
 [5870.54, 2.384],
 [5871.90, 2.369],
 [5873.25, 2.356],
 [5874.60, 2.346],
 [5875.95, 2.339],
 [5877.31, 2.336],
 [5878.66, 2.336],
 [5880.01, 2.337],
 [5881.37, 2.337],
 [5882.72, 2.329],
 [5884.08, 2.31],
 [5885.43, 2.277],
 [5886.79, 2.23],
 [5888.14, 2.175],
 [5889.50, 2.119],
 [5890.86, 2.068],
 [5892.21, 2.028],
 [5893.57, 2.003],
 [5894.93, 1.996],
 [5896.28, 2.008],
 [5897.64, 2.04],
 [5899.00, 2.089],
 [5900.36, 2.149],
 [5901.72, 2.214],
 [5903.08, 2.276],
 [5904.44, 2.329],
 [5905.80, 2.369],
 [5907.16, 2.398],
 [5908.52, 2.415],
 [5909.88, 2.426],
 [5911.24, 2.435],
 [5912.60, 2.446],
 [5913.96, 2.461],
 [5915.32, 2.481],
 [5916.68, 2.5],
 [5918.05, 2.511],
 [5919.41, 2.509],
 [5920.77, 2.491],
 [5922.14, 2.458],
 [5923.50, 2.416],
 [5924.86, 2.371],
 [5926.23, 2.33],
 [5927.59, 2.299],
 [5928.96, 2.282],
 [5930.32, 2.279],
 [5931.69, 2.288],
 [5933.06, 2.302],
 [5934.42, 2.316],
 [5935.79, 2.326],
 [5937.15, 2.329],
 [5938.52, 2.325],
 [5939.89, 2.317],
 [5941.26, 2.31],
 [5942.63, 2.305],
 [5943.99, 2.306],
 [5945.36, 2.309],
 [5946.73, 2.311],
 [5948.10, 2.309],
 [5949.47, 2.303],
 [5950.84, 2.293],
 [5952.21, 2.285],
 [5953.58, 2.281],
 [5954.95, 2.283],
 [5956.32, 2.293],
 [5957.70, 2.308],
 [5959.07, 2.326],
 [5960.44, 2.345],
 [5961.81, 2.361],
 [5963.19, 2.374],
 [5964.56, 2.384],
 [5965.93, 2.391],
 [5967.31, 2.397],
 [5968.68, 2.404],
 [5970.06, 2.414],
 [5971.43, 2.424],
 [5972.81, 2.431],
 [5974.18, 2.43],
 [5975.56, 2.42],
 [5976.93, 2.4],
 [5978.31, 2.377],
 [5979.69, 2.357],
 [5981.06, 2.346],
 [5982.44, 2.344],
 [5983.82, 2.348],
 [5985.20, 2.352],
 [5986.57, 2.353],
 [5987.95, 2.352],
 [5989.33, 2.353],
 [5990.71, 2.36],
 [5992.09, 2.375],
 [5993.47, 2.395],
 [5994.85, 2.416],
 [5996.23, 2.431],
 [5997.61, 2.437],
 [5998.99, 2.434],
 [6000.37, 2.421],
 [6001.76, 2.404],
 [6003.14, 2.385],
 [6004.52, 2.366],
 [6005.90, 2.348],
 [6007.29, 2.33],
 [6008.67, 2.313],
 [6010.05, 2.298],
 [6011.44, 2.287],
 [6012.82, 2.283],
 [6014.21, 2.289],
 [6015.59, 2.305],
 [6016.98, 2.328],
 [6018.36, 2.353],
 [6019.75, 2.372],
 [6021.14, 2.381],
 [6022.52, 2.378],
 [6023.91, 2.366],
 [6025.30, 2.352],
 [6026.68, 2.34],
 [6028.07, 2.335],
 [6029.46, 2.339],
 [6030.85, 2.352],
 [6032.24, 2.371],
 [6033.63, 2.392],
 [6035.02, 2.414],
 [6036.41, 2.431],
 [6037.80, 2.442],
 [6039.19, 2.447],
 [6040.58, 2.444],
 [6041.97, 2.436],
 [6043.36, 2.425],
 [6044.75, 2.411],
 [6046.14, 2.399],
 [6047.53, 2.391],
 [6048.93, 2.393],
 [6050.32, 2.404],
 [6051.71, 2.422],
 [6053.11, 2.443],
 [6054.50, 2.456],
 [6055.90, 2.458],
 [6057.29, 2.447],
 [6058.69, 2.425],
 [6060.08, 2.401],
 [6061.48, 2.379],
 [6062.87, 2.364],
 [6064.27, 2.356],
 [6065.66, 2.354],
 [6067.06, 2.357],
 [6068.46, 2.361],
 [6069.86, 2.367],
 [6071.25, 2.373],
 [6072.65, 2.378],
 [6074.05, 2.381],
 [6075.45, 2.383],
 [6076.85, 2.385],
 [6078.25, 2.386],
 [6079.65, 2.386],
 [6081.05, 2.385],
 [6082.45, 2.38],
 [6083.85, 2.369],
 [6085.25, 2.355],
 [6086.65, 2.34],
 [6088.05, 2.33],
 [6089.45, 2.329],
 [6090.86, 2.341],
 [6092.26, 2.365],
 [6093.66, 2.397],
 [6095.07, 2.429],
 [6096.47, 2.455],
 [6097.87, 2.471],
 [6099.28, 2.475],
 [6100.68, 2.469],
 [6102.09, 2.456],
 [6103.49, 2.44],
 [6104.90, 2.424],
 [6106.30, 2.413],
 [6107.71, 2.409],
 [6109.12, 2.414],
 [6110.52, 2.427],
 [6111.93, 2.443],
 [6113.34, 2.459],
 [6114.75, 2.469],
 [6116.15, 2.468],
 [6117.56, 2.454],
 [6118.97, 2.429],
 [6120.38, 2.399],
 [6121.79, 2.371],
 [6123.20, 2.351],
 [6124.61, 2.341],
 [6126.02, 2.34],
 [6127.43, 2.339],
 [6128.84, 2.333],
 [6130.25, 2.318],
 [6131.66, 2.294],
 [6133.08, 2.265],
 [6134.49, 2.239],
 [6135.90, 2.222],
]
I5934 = 1.2 Angstrom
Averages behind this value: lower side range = 2.47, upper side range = 2.4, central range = 2.33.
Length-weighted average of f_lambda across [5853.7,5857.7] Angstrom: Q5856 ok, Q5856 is 2.35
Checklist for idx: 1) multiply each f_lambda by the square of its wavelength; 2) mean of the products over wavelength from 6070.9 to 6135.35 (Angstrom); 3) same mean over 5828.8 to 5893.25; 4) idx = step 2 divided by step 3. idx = 1.07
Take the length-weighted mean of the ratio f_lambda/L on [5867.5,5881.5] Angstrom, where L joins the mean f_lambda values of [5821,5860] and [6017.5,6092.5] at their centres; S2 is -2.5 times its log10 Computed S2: 0.06 mag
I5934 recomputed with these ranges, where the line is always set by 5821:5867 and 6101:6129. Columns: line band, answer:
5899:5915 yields 0.9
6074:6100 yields 0.4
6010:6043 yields 1.1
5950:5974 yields 1.1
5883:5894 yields 1.5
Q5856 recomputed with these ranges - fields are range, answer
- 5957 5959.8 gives 2.31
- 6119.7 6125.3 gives 2.37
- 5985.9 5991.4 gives 2.35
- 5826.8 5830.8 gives 2.65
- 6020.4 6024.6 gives 2.37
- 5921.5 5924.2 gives 2.44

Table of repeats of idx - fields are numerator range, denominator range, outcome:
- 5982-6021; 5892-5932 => 1.05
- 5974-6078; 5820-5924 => 1.04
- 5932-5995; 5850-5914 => 1.05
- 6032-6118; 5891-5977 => 1.08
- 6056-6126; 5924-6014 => 1.06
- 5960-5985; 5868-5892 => 1.07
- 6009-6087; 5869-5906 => 1.13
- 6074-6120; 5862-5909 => 1.14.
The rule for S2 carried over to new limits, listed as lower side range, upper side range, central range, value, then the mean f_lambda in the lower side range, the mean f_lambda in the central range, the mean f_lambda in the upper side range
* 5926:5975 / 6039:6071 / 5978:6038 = 0.00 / 2.33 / 2.36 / 2.41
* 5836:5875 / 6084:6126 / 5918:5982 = 0.04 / 2.45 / 2.35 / 2.41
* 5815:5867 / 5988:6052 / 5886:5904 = 0.17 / 2.51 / 2.11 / 2.38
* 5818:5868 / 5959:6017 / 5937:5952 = 0.05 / 2.51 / 2.31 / 2.37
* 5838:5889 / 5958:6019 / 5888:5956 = 0.04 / 2.4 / 2.3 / 2.37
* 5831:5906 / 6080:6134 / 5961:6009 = 0.00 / 2.36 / 2.38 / 2.39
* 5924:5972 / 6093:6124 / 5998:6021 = 0.01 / 2.33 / 2.35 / 2.43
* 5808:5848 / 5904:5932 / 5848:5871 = 0.04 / 2.55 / 2.4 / 2.41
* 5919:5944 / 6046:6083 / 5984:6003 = -0.01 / 2.34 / 2.39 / 2.39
